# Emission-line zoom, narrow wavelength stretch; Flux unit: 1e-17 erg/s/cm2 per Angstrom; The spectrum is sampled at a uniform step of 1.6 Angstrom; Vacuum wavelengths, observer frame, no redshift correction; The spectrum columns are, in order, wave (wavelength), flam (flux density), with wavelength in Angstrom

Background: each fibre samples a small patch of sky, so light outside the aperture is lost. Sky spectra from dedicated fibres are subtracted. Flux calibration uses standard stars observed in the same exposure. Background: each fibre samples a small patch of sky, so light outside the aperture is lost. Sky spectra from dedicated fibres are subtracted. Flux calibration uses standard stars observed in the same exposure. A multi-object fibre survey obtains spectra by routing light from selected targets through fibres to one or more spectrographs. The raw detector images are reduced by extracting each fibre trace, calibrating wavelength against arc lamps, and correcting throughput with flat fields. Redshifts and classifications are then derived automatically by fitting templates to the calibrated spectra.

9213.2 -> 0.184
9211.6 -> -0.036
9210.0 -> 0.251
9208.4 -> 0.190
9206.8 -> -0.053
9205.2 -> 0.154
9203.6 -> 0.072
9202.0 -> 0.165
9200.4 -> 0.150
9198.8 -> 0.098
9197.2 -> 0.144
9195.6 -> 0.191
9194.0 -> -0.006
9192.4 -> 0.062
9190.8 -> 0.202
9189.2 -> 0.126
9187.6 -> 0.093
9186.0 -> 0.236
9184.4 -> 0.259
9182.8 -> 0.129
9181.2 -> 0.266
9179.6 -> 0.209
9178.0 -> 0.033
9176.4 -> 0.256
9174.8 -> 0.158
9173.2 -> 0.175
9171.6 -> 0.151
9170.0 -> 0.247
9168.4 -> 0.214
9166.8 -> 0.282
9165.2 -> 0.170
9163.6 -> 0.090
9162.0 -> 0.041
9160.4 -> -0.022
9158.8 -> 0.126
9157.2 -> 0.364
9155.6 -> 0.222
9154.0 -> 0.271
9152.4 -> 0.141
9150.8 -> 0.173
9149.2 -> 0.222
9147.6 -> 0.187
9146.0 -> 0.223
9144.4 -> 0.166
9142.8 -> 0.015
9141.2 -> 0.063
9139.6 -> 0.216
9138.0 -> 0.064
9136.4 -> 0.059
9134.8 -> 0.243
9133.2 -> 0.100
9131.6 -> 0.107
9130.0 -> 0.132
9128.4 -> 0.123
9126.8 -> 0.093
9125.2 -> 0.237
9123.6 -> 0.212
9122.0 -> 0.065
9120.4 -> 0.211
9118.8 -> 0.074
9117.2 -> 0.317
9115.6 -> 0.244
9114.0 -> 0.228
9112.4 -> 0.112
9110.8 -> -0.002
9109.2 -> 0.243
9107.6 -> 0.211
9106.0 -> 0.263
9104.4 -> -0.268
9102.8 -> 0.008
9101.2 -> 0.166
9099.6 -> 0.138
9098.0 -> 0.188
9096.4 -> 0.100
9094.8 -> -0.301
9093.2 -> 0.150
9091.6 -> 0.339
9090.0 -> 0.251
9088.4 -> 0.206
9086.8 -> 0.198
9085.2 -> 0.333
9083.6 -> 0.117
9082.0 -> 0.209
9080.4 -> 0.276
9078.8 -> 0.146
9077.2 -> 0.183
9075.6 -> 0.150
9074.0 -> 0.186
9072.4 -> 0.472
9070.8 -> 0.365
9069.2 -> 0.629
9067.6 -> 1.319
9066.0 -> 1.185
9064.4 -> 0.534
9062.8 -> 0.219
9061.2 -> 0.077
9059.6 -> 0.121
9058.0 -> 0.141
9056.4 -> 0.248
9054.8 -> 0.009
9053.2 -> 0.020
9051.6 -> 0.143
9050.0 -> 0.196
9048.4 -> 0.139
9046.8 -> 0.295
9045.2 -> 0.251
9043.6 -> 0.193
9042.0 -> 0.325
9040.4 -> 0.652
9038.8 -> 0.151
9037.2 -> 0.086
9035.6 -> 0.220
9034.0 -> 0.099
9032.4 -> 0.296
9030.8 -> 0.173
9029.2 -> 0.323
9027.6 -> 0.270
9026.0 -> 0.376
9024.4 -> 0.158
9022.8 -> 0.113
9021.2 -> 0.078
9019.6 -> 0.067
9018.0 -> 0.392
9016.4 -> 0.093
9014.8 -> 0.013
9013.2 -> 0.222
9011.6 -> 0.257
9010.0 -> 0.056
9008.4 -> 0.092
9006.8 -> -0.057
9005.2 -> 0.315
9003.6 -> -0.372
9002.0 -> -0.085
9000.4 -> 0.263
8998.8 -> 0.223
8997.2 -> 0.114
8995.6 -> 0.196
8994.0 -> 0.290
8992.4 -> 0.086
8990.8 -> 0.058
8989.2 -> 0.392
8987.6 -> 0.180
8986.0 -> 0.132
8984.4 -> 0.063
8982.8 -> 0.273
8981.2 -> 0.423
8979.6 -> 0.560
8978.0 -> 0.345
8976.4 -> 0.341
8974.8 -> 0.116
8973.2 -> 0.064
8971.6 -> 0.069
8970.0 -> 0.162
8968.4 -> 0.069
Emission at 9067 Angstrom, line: [O III] 5007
